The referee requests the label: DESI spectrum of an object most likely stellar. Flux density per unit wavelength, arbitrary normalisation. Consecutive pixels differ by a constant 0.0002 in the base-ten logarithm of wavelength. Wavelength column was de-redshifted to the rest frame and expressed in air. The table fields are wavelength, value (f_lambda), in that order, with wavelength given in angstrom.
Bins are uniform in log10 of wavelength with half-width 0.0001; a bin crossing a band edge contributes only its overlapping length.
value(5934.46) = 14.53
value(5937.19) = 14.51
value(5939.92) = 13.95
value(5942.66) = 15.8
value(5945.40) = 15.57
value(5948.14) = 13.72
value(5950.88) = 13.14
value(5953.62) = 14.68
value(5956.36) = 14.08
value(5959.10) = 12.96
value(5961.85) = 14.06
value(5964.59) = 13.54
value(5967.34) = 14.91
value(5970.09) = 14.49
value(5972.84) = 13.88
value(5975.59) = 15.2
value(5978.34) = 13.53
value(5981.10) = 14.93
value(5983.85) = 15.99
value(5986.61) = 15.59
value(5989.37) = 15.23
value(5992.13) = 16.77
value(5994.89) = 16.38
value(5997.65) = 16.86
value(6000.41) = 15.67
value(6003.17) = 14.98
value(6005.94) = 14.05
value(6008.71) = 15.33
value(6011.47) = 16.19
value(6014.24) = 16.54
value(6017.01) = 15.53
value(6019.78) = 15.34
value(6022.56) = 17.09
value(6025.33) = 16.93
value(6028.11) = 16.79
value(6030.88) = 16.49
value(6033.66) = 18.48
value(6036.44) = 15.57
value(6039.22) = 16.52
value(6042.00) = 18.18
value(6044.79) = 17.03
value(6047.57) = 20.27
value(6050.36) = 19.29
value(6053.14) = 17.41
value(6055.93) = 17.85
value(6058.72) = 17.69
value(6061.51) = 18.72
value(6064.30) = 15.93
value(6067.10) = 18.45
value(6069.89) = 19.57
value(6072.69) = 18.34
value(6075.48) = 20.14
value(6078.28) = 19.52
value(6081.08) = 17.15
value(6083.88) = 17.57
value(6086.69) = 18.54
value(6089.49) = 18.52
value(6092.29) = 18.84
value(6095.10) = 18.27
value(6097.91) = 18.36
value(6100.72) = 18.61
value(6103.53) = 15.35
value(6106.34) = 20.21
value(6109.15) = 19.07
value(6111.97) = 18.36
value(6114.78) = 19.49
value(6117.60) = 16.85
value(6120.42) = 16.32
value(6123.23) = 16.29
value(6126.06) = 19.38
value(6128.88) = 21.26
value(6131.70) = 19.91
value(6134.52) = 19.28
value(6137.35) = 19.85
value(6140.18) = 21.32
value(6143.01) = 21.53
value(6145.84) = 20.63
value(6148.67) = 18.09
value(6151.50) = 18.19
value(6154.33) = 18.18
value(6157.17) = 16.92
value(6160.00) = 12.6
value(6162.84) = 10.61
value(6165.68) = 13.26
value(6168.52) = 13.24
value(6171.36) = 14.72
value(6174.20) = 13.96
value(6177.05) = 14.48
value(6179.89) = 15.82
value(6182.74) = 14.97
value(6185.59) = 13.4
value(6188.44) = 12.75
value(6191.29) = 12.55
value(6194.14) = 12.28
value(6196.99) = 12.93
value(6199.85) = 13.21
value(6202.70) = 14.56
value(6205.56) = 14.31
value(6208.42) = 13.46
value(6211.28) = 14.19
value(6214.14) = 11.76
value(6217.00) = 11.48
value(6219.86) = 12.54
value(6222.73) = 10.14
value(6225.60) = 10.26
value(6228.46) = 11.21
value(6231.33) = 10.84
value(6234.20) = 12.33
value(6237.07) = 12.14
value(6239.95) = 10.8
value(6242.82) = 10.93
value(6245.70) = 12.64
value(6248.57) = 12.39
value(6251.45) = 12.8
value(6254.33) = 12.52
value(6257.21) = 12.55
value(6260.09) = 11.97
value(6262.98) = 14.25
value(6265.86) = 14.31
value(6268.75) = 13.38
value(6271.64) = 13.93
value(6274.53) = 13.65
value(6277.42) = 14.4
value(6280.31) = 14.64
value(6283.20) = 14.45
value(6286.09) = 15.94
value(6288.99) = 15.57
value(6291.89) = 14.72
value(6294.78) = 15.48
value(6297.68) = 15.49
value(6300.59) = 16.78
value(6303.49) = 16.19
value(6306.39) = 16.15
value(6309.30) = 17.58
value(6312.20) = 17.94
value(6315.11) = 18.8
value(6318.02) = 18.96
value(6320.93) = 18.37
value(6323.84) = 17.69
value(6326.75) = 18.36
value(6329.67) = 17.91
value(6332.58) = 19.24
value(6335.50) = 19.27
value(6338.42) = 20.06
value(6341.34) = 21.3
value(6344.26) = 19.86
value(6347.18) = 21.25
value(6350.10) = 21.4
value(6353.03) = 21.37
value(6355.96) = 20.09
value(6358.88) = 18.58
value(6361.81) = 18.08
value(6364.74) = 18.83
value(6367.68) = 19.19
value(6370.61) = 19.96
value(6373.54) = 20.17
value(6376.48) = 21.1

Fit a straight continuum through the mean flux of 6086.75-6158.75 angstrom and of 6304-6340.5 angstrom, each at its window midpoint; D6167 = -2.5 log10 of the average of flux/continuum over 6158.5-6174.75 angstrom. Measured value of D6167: 0.39 mag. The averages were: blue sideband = 18.7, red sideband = 18.4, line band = 13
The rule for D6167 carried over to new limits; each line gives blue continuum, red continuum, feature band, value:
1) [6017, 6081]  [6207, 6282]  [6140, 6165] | -0.150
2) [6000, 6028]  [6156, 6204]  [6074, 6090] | -0.238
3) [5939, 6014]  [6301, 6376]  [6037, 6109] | -0.141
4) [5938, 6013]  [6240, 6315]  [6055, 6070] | -0.211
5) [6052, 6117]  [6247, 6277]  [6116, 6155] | -0.136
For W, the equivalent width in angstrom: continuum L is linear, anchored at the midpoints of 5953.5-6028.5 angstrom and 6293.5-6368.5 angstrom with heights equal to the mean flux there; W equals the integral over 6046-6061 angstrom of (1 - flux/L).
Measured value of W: -2.5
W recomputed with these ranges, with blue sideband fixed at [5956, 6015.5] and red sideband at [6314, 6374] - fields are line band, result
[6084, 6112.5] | -3.34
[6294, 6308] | 2.12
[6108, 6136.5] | -3.23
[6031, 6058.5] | -3.45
